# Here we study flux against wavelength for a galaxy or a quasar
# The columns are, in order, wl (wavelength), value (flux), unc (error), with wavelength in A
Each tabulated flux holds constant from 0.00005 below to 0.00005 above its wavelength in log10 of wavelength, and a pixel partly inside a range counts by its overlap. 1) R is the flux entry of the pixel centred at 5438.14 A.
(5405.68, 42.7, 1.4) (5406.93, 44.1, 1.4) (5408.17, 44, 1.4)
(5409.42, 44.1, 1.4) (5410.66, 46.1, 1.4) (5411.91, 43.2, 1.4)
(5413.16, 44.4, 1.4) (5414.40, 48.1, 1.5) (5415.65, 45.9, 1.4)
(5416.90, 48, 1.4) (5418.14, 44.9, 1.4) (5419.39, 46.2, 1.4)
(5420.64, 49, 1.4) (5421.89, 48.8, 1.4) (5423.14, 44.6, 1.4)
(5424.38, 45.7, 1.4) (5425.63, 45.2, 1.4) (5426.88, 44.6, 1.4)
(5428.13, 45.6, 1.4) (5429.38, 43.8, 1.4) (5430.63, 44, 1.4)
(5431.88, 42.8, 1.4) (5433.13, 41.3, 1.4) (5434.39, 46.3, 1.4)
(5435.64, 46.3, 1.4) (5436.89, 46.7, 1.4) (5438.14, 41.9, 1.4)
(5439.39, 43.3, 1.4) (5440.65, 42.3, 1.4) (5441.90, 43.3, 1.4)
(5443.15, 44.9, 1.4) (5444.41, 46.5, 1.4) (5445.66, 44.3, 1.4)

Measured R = 41.9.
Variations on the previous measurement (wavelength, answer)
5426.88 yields 44.6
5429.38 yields 43.8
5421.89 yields 48.8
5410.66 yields 46.1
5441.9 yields 43.3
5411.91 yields 43.2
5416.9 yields 48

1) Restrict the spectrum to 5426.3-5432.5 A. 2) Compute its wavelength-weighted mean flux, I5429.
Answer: 44.2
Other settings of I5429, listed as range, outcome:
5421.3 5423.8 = 46.8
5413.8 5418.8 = 46.7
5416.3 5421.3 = 47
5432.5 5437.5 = 45.1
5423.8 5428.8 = 45.2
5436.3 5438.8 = 44.3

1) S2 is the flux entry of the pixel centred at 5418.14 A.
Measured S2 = 44.9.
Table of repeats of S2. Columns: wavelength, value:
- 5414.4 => 48.1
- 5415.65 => 45.9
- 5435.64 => 46.3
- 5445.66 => 44.3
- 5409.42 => 44.1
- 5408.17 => 44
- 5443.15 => 44.9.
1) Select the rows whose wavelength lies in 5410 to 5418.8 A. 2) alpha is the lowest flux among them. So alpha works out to 43.2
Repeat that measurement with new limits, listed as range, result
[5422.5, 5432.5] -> 42.8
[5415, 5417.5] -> 45.9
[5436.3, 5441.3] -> 41.9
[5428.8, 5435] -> 41.3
